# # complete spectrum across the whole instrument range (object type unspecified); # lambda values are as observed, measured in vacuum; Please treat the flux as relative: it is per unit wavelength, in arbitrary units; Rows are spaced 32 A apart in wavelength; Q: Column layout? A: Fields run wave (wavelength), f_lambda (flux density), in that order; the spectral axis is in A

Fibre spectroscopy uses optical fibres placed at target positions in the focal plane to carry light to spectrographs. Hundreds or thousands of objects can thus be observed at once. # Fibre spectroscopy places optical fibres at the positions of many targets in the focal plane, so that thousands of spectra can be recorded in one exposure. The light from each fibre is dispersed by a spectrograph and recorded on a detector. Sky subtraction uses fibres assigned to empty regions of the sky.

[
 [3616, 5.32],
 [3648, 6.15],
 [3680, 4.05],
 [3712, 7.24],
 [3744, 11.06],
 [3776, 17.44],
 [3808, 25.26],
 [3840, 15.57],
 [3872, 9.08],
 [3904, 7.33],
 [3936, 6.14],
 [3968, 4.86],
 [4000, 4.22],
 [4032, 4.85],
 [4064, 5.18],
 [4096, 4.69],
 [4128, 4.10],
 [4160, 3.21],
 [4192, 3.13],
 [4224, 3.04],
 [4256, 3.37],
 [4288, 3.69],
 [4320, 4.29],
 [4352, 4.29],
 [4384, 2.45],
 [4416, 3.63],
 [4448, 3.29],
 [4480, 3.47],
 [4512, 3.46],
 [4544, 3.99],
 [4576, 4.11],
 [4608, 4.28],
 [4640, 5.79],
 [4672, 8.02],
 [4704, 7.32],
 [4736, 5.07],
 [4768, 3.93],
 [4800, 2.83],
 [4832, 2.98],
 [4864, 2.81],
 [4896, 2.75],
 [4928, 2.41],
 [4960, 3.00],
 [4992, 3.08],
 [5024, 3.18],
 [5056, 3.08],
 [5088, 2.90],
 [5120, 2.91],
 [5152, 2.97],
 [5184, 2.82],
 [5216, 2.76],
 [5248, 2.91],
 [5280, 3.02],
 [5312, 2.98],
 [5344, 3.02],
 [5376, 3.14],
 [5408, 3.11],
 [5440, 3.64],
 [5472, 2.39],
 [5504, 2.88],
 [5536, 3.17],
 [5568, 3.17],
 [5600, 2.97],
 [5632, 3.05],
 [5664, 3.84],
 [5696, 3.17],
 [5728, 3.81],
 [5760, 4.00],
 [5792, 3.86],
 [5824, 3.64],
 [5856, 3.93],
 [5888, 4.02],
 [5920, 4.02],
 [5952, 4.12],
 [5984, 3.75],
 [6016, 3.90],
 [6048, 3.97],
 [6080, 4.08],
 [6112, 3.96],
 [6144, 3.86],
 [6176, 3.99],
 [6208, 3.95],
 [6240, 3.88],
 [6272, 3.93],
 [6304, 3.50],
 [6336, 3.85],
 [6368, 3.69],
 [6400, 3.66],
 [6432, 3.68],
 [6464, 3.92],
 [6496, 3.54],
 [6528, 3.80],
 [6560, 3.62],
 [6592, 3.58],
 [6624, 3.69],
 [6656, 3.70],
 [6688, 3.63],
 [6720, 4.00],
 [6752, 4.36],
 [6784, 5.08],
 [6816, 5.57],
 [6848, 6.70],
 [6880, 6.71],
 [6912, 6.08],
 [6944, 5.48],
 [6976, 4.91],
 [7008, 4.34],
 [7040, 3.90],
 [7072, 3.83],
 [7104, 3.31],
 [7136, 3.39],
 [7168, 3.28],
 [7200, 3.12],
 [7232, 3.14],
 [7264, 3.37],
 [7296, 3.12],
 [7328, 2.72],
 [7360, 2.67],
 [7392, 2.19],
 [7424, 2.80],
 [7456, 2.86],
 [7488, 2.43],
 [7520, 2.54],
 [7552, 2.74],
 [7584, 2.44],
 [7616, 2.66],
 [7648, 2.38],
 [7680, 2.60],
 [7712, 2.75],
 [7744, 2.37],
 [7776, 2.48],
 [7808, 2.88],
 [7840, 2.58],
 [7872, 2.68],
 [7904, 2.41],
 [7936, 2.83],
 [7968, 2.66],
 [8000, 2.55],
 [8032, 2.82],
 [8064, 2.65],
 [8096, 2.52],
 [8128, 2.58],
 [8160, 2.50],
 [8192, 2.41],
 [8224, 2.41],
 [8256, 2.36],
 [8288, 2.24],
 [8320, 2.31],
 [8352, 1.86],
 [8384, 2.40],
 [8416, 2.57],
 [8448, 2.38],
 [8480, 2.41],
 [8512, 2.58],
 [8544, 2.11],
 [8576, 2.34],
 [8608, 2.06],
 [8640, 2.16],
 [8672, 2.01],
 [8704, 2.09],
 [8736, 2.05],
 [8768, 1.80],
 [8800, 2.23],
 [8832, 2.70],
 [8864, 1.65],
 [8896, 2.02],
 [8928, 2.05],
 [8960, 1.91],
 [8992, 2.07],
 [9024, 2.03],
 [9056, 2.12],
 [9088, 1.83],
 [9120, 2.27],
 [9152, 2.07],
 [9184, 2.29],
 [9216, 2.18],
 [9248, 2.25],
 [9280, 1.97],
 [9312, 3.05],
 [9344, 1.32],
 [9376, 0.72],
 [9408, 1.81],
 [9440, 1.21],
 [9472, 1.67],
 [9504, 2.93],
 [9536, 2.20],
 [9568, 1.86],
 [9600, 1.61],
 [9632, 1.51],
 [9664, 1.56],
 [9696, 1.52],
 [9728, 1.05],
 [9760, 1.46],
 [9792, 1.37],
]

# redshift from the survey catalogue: 1.461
